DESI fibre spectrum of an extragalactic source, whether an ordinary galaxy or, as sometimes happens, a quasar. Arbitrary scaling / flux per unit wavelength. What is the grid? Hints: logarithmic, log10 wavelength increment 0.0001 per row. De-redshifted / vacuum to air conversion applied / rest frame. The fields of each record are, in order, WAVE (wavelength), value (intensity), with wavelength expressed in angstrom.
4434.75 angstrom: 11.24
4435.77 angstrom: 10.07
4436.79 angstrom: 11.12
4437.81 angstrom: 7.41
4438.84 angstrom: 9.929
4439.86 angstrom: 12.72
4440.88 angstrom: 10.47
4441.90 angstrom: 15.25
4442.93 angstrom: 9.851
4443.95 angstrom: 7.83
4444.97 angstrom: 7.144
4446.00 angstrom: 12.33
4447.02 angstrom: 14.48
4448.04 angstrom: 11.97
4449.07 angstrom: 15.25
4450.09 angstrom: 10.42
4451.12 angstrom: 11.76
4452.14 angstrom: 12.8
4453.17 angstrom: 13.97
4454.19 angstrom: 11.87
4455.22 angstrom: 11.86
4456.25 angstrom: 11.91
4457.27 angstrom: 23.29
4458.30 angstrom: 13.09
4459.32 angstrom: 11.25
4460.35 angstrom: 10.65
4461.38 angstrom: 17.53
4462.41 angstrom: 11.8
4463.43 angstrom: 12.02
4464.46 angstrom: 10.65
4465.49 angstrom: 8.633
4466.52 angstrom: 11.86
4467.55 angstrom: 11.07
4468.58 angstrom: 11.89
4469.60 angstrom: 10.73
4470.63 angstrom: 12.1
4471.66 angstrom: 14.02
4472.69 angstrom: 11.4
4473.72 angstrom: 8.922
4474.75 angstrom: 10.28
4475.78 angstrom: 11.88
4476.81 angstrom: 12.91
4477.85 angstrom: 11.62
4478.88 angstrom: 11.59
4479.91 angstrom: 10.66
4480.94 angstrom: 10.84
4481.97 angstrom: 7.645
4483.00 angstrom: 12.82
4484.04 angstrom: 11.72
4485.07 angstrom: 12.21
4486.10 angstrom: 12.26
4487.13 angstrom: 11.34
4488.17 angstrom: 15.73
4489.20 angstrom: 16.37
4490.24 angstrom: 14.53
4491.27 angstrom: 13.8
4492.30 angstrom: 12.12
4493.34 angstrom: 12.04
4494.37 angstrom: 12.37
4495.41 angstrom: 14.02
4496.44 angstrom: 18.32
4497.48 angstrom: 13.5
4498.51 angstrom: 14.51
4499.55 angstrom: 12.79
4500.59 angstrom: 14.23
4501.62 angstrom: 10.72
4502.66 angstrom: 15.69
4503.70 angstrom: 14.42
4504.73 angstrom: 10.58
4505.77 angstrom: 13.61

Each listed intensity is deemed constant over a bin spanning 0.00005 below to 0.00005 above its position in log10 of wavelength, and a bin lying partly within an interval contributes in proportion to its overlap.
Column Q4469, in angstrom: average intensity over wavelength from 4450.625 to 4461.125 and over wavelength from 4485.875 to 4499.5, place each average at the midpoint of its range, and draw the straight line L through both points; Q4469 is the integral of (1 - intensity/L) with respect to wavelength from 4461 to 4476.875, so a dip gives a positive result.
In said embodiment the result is 2.2 angstrom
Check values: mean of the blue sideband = 13.4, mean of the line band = 11.7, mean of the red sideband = 13.9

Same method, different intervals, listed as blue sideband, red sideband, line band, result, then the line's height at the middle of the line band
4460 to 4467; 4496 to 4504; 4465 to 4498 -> 2.1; 13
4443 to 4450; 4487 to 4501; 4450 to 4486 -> 1.4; 12.6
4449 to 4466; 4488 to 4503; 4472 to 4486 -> 2.4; 13.5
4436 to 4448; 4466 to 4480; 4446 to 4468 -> -3.2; 11.2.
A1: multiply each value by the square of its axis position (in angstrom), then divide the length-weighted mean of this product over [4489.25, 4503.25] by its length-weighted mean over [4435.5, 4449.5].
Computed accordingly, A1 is 1.3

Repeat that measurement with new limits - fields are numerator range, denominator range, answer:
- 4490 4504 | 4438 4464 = 1.13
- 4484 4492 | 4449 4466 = 1.07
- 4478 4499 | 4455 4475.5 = 1.06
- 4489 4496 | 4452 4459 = 0.98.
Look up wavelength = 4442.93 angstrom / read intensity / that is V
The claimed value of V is 9.851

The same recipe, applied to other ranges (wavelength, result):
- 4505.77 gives 13.61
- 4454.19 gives 11.87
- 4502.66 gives 15.69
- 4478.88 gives 11.59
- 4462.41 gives 11.8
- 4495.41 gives 14.02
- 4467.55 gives 11.07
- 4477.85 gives 11.62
